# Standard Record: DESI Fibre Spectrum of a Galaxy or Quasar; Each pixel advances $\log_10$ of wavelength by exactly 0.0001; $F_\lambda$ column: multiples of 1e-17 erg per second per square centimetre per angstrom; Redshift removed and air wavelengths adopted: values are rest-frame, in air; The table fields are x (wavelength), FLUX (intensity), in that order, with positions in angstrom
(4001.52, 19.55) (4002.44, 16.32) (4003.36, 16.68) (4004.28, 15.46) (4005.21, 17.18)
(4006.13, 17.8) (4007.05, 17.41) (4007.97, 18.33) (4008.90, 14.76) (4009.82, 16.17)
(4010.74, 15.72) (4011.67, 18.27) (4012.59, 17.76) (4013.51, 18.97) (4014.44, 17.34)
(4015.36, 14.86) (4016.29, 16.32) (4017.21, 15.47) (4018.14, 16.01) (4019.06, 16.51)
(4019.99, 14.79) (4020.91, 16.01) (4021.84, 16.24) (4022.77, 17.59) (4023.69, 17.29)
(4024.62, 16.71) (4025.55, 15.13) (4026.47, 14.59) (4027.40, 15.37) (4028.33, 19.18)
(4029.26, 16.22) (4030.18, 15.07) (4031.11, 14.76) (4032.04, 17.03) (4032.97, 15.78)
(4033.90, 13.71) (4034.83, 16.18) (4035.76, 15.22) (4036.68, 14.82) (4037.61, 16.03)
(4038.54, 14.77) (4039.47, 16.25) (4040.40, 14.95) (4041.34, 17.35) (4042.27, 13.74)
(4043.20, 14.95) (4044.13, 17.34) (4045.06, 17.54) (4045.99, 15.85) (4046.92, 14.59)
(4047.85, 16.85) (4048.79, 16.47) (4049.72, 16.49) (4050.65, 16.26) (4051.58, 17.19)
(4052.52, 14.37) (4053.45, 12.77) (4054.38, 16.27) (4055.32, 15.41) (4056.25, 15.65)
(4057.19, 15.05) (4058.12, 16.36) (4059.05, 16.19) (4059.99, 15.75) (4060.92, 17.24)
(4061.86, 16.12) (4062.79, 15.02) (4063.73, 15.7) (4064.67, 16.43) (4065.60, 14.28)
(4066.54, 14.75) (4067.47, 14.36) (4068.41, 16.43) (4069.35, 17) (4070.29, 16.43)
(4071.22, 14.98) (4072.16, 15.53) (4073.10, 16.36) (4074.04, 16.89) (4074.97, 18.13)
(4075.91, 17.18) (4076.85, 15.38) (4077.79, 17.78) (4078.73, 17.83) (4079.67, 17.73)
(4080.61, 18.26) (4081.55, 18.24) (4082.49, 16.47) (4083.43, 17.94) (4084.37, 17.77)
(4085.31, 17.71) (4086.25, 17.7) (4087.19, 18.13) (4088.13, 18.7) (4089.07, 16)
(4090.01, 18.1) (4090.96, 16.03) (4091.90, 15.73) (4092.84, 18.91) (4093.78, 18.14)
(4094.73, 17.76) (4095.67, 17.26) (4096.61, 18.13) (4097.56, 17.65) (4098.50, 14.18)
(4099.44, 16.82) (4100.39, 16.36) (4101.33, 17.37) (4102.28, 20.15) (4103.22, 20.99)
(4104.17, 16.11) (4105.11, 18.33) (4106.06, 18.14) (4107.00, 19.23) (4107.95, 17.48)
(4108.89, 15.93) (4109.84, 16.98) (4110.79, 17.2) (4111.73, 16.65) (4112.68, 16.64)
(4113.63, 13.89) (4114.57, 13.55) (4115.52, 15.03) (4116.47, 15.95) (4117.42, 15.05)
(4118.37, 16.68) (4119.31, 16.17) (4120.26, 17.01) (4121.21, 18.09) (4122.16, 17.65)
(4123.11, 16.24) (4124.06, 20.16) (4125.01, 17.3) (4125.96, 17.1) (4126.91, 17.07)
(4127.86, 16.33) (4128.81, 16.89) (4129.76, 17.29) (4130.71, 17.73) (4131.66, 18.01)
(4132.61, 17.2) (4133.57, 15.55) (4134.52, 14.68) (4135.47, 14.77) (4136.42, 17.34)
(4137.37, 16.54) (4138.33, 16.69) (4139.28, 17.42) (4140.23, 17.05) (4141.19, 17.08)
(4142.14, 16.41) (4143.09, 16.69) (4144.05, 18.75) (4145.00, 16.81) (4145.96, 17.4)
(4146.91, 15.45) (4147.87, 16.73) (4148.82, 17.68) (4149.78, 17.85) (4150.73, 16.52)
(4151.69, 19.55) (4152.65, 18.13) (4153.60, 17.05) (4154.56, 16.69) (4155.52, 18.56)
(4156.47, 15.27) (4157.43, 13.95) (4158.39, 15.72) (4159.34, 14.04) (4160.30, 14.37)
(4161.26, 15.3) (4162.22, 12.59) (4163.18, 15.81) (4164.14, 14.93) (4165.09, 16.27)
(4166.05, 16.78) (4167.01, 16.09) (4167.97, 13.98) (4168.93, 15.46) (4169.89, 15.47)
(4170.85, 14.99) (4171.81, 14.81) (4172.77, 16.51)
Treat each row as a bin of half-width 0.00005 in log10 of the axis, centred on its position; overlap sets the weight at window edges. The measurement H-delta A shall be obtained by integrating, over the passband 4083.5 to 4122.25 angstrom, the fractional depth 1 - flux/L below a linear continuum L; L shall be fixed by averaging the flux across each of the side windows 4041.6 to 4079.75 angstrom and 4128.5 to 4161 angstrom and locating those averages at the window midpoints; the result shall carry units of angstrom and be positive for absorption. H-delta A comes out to -1.80 angstrom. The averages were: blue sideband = 16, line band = 17.1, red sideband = 16.7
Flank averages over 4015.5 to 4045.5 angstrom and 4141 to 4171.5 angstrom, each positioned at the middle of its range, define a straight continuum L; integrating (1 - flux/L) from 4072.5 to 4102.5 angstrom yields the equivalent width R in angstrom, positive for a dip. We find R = -2.5 angstrom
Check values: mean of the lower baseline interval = 15.9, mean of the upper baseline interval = 16.2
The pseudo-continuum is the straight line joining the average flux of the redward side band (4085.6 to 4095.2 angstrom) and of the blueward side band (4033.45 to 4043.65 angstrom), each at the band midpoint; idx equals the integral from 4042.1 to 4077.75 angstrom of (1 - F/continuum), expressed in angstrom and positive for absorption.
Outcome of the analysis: 0.6 angstrom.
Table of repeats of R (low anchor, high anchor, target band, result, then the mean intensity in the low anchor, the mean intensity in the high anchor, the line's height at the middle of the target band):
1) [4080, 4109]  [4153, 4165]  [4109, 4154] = -1.27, 17.6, 15.4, 16.4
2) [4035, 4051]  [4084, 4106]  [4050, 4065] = 0.55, 15.9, 17.6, 16.3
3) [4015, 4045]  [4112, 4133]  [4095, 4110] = -0.98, 15.8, 16.7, 16.5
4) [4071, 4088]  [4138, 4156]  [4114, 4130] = 0.59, 17.3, 17.3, 17.3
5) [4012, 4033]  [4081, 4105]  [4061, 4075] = 1.03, 16.3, 17.6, 17.1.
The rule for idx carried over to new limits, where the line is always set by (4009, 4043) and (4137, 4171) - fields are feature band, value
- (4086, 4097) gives -0.9 angstrom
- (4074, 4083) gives -0.7 angstrom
